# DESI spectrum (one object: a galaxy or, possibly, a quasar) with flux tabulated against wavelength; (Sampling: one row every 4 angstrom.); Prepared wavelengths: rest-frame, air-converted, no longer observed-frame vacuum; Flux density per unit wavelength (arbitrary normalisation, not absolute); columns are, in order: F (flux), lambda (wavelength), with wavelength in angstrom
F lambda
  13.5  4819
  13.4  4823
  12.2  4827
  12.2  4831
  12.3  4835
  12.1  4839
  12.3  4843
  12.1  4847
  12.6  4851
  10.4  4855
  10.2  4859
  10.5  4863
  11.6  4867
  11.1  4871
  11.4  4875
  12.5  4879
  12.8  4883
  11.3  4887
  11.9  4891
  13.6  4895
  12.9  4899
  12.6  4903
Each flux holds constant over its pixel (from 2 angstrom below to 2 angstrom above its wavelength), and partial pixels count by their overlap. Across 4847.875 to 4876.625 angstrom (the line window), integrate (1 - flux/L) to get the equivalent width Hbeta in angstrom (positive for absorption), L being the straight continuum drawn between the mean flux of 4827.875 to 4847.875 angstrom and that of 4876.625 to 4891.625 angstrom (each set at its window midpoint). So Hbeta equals 2.4 angstrom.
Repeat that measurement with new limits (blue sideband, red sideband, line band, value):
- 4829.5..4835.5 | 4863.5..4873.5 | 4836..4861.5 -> 0.4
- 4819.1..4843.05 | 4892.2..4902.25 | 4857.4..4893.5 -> 3.8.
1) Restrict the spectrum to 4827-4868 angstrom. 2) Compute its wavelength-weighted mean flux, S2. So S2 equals 11.7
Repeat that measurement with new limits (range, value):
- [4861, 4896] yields 11.8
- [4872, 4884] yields 12.1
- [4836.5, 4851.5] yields 12.2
